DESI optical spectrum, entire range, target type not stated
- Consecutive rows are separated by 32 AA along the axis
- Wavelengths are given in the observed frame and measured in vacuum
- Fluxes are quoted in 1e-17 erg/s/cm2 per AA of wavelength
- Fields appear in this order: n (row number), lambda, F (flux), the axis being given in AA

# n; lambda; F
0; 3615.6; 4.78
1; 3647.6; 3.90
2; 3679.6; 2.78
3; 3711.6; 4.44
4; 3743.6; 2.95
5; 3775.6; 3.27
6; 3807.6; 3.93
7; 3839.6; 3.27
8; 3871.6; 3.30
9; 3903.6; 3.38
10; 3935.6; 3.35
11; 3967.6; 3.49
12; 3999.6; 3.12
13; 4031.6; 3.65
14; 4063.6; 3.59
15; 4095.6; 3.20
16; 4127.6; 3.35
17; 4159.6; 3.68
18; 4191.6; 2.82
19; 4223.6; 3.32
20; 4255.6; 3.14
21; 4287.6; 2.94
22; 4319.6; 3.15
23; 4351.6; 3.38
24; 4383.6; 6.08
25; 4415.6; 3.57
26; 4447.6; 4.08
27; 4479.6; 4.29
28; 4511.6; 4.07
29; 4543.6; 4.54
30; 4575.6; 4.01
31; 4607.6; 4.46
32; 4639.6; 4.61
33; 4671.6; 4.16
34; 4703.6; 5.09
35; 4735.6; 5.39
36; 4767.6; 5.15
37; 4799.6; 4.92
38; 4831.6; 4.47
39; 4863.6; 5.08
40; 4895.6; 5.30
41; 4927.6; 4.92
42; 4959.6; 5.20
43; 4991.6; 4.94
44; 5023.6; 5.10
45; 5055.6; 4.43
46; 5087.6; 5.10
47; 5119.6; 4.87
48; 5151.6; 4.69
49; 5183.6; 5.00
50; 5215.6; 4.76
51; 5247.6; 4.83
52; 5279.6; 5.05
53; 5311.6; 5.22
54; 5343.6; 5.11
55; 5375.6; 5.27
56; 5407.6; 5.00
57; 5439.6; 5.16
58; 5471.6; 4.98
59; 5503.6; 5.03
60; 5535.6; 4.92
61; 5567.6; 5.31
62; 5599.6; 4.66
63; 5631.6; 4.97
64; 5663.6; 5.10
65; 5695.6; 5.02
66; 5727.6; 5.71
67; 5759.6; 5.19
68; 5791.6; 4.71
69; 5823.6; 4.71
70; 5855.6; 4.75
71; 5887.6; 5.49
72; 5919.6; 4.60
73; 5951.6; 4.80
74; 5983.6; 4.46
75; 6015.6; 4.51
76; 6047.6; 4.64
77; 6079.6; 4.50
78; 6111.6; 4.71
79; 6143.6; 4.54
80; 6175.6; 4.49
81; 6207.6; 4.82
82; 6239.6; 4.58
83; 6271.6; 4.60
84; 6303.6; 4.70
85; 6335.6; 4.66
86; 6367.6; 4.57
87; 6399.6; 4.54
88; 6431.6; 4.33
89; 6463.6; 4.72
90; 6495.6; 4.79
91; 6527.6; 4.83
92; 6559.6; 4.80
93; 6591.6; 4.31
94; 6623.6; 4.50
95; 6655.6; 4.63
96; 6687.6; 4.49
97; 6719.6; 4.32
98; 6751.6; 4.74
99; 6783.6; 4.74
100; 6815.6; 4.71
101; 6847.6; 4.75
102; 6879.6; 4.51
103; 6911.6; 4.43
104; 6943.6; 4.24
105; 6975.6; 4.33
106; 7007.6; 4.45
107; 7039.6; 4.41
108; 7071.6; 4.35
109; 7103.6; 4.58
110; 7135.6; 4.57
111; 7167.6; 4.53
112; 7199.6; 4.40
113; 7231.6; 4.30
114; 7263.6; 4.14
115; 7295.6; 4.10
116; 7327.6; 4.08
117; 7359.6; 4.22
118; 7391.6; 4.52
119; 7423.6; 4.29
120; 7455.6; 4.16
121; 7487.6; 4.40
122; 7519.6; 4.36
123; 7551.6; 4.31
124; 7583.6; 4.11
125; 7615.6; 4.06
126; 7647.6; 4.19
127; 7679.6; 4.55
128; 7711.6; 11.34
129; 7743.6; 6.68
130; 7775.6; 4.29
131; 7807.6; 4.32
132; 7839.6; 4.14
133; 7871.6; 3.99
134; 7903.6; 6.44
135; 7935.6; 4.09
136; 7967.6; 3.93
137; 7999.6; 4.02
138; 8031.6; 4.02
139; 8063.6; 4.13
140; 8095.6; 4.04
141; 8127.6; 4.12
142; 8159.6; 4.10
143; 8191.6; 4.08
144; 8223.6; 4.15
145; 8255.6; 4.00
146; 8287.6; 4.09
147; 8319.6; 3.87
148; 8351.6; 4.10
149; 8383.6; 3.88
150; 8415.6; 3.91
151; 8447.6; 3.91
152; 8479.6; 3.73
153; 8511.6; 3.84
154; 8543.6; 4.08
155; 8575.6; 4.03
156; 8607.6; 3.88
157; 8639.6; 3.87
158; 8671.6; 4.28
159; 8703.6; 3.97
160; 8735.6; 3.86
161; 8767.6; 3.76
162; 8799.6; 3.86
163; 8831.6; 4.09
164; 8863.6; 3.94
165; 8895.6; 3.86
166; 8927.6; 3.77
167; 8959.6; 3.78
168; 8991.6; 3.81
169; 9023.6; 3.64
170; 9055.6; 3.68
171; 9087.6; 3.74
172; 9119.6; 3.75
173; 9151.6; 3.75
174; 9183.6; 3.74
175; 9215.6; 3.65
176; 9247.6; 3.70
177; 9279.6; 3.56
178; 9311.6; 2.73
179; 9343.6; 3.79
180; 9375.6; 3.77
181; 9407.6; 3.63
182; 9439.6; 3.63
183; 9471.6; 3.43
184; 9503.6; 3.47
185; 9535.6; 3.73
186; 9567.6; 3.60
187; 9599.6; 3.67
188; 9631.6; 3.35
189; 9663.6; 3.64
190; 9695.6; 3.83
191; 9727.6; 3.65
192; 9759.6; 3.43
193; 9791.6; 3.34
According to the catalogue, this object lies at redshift 0.175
